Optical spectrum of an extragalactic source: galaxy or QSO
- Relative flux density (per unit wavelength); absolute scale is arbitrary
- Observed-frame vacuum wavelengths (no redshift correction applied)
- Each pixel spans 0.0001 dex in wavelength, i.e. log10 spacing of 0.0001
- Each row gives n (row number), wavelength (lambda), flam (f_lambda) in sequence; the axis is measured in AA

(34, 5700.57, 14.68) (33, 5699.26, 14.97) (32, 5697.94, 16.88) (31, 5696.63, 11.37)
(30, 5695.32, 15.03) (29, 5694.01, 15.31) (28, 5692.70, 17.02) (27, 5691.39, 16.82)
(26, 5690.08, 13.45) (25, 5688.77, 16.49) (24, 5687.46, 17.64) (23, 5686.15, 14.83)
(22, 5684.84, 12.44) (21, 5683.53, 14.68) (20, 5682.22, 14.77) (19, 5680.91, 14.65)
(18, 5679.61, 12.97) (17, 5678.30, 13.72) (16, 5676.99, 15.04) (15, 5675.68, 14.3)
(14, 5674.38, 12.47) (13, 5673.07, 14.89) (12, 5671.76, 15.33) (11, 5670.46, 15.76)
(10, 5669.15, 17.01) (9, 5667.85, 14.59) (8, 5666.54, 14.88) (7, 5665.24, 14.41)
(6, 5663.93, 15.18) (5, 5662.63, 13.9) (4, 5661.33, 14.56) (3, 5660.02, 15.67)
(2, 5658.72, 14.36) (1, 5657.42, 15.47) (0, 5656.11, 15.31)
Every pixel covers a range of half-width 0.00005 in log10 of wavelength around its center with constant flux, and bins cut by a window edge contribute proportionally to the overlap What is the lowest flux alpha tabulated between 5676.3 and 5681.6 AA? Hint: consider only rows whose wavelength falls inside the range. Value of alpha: 12.97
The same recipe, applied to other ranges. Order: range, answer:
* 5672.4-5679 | 12.47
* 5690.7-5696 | 15.03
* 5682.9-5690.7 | 12.44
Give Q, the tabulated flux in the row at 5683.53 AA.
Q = 14.68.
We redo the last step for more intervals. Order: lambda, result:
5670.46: 15.76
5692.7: 17.02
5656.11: 15.31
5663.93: 15.18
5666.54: 14.88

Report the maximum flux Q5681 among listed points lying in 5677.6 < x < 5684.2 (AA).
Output 14.77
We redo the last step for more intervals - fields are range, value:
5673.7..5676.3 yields 14.3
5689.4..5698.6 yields 17.02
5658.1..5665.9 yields 15.67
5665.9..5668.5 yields 14.88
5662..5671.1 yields 17.01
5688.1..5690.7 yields 16.49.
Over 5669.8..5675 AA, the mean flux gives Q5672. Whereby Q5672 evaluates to 14.6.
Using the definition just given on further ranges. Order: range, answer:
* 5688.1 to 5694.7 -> 15.8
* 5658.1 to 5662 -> 14.9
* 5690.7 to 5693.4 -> 16.9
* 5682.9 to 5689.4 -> 15.2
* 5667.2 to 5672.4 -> 15.7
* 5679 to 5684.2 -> 14.3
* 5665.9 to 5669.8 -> 15.5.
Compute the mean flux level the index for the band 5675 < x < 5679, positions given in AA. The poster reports 14.3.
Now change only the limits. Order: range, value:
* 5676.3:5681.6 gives 14.1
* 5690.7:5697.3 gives 15.1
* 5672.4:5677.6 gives 14.2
